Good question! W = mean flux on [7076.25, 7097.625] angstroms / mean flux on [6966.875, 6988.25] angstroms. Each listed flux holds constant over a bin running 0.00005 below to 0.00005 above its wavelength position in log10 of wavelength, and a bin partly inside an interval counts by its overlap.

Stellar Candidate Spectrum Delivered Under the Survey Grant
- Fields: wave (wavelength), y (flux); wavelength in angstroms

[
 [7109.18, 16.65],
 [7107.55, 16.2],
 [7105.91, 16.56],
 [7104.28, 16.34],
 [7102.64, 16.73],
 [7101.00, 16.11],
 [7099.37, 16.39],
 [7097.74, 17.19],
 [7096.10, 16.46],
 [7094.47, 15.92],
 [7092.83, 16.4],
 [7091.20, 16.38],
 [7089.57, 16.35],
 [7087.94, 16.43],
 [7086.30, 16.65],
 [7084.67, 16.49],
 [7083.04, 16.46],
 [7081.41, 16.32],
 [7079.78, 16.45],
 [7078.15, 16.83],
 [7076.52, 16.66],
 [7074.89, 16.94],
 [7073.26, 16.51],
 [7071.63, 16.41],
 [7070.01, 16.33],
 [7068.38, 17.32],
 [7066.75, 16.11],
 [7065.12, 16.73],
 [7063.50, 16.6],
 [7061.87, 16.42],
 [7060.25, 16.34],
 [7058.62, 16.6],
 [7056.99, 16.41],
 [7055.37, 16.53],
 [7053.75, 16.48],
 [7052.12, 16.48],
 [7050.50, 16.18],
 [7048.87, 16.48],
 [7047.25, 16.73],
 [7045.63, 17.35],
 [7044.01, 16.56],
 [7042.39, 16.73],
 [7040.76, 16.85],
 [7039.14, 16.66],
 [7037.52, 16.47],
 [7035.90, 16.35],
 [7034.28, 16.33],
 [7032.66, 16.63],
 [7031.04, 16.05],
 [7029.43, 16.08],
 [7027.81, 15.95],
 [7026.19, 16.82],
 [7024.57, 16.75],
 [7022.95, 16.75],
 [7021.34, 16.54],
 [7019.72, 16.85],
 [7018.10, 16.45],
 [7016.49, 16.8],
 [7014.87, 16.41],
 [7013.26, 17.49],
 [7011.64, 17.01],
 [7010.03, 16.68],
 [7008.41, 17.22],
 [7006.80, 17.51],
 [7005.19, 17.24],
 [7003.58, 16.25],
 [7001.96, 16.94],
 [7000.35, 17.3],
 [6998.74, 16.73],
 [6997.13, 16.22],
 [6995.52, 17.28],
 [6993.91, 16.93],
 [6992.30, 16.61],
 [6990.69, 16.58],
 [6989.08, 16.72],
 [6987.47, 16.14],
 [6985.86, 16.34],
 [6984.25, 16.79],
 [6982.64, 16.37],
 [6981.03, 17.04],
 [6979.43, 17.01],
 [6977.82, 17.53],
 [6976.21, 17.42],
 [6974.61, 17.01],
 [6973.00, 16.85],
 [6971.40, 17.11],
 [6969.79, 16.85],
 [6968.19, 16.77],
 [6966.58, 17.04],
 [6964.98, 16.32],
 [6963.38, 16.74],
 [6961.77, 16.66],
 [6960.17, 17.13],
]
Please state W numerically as 0.98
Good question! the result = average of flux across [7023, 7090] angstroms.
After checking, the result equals 16.5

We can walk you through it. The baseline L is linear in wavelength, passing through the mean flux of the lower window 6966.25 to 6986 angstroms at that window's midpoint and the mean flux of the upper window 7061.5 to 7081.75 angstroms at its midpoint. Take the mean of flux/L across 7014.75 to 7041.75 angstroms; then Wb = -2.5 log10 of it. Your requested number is 0.02 mag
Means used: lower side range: 16.9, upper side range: 16.6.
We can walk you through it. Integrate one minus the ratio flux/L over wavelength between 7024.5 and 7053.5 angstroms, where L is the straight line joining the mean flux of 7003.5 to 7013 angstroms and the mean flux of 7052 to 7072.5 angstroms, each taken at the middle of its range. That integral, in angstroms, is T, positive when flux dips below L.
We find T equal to 0.4 angstroms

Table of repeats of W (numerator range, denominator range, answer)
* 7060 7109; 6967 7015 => 0.98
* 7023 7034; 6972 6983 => 0.96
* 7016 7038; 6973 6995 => 0.98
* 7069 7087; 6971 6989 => 0.98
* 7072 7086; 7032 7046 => 1.00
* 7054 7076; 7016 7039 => 1.00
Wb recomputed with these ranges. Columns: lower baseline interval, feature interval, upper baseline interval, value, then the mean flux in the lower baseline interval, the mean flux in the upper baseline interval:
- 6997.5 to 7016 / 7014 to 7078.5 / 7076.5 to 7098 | 0.01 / 17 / 16.5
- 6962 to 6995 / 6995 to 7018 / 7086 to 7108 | -0.01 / 16.8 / 16.4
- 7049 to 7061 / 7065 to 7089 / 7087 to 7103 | -0.01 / 16.4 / 16.4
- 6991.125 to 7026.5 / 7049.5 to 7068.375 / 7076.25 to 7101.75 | 0.01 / 16.9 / 16.5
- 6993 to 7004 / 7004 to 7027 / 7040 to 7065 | -0.01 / 16.8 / 16.6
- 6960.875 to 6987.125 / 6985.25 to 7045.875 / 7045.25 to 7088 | 0.00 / 16.9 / 16.6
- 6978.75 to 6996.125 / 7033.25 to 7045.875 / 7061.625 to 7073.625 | 0.00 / 16.7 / 16.6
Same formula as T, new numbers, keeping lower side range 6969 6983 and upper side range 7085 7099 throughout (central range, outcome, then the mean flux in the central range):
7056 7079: 0.0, 16.6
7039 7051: 0.0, 16.7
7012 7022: 0.0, 16.8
